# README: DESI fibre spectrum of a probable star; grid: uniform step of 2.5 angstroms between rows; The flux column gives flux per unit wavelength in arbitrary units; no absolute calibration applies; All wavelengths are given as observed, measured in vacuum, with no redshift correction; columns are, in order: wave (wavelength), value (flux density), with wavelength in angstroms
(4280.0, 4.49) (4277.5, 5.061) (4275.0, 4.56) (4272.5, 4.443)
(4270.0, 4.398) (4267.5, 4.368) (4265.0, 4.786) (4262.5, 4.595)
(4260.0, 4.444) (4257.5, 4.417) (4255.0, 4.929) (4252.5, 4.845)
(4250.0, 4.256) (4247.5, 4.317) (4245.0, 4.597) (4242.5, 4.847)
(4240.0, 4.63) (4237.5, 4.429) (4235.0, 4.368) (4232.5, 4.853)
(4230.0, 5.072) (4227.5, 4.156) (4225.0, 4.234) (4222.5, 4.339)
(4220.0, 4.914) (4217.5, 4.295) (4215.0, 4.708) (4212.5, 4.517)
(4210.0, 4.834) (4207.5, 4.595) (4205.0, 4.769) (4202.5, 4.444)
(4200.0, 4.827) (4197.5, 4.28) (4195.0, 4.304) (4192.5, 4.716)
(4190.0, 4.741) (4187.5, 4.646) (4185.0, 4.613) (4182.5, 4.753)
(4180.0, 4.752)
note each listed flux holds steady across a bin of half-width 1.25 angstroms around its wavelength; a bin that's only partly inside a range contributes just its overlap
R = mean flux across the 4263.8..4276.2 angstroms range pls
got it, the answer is 4.51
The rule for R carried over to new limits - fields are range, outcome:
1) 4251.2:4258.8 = 4.73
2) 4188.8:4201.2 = 4.57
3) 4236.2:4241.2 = 4.53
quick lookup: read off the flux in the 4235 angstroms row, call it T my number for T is 4.368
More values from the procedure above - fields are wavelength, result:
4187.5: 4.646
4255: 4.929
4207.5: 4.595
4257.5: 4.417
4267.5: 4.368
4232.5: 4.853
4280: 4.49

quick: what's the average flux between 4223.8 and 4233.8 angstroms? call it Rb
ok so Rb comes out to 4.58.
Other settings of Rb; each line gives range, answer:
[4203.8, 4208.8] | 4.68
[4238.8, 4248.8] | 4.6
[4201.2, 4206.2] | 4.61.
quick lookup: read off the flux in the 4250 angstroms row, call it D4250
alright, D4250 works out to 4.256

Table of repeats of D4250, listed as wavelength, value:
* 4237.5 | 4.429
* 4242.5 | 4.847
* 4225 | 4.234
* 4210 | 4.834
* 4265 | 4.786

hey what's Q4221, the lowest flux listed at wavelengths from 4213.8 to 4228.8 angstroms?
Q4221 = 4.156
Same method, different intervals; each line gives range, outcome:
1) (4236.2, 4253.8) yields 4.256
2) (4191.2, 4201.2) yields 4.28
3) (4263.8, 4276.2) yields 4.368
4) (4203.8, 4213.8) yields 4.517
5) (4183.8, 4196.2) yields 4.304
